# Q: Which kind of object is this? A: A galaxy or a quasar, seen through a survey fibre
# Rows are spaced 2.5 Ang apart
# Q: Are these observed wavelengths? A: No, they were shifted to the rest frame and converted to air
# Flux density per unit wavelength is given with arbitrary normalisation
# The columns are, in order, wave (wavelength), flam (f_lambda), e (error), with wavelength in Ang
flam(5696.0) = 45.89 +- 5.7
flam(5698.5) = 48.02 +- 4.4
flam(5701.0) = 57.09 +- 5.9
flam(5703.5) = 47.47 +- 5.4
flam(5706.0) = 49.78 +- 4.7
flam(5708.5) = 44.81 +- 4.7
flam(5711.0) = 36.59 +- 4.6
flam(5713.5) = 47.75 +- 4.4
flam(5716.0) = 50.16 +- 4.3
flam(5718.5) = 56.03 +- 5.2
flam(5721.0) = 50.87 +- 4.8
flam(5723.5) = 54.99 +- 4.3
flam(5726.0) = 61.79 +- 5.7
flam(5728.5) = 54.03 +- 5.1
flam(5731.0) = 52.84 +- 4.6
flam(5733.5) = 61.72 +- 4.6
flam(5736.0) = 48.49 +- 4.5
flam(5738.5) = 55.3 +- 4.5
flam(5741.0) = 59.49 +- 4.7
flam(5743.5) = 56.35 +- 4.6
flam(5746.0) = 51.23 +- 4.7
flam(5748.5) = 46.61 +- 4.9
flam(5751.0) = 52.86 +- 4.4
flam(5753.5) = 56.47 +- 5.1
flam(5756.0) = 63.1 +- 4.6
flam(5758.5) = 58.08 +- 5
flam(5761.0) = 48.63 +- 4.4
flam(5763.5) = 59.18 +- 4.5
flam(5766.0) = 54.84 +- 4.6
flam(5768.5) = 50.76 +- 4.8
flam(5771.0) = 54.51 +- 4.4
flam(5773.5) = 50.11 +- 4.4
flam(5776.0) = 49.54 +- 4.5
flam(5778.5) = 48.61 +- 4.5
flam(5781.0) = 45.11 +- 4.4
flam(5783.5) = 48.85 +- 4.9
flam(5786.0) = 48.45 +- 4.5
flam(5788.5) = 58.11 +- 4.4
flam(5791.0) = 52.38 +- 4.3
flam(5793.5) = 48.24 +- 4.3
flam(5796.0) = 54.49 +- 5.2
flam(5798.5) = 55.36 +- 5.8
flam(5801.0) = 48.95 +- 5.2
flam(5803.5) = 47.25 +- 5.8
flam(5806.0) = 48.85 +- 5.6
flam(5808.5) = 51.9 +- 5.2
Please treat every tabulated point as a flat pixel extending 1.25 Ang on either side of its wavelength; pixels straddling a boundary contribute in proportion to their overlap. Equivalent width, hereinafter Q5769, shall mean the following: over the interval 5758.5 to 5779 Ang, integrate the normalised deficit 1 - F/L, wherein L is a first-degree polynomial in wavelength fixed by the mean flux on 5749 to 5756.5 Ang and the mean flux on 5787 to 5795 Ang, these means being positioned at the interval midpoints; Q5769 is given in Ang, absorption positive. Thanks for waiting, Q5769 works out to 0.8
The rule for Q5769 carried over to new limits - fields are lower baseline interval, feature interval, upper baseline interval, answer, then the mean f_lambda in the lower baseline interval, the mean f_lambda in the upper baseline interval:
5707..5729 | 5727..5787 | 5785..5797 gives -1.9 Ang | 50.7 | 52.4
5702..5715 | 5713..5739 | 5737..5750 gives -2.4 Ang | 45.6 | 53.7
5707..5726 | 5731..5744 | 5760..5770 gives -1.2 Ang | 49.6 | 53.5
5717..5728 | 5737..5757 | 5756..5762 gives 0.2 Ang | 55.7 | 55.6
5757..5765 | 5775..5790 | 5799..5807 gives 0.7 Ang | 55.5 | 49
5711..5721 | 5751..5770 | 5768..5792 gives -2.0 Ang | 49.4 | 50.6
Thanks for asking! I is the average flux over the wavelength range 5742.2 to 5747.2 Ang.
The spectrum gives 53.9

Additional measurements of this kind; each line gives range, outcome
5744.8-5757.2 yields 54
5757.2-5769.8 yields 54.3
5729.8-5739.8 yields 54.6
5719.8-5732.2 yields 54.9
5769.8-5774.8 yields 52.3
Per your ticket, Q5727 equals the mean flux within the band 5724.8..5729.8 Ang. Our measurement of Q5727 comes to 57.8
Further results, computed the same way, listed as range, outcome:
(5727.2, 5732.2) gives 53.5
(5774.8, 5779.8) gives 49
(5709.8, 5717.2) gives 44.9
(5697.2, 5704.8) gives 50.8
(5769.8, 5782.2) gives 49.6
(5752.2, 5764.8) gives 57.1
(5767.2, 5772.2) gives 52.6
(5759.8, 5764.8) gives 54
